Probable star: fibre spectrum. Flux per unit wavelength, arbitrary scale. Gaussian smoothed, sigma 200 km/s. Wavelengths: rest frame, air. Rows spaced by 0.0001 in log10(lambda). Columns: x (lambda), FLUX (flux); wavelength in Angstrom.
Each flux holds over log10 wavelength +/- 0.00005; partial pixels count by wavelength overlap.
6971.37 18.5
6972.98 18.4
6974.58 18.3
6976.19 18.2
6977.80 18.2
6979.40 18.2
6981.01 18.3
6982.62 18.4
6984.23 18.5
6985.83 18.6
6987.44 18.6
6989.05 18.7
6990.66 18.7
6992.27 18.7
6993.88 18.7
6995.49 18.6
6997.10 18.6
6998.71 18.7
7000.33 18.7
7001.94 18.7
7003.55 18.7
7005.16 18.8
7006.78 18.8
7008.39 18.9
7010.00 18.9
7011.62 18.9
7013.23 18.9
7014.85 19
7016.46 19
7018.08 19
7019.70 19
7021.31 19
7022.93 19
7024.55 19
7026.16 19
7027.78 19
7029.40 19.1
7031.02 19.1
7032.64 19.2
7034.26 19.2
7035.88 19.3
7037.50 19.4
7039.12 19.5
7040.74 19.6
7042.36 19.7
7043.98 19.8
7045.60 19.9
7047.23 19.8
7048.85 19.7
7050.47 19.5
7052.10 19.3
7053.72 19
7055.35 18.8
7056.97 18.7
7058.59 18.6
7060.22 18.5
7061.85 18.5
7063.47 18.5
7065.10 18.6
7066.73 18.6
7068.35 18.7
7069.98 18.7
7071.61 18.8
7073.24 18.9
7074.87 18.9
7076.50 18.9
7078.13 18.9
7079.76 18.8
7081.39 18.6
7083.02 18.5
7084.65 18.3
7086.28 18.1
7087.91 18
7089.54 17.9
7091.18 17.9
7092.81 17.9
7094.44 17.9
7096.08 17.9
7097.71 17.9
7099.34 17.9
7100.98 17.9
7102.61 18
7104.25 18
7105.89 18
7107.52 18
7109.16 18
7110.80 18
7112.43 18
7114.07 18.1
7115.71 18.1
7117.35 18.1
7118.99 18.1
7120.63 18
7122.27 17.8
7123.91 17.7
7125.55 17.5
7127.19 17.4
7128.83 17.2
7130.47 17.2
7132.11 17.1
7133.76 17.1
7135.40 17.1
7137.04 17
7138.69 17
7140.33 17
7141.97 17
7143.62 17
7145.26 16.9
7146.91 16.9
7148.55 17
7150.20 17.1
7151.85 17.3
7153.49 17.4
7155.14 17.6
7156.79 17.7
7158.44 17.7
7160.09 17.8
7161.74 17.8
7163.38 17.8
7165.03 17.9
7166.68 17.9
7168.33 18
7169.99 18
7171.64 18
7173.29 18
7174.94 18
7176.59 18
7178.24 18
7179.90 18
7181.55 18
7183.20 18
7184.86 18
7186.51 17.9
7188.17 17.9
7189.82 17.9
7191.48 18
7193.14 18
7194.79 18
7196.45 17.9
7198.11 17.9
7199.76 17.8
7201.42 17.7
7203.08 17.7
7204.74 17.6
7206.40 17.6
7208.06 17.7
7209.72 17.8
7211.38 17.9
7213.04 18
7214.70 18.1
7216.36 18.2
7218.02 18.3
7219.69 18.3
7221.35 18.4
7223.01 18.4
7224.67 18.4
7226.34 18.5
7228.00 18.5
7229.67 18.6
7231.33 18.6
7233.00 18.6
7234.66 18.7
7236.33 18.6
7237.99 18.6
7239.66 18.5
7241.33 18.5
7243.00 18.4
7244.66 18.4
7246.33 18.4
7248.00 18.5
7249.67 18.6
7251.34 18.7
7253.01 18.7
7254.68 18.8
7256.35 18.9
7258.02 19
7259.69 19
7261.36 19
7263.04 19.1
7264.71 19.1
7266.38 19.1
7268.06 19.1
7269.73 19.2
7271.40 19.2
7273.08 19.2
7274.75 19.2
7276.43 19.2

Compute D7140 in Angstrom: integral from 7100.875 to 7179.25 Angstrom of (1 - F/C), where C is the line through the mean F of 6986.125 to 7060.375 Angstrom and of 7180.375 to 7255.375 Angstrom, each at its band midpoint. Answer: 3.9 Angstrom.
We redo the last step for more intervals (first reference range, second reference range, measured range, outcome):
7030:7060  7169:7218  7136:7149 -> 1.0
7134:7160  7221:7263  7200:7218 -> 0.3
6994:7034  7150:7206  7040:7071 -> -0.7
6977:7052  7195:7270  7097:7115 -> 0.7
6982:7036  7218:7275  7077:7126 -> 1.9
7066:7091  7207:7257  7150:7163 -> 0.6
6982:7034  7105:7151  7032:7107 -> -2.3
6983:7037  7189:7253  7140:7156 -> 1.1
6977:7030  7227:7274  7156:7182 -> 1.2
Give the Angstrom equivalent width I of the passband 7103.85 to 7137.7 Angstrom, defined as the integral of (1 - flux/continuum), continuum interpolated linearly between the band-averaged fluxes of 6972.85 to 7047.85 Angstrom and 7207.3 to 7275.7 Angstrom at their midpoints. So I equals 1.94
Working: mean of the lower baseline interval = 18.9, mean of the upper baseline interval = 18.6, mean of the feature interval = 17.7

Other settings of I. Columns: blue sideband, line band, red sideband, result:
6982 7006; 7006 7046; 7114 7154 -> -1.77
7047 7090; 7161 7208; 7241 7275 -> 2.29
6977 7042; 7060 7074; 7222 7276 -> 0.14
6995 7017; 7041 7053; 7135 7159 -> -0.87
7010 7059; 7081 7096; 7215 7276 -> 0.77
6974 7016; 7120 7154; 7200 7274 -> 2.45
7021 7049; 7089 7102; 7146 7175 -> 0.44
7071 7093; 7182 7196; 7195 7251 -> 0.25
